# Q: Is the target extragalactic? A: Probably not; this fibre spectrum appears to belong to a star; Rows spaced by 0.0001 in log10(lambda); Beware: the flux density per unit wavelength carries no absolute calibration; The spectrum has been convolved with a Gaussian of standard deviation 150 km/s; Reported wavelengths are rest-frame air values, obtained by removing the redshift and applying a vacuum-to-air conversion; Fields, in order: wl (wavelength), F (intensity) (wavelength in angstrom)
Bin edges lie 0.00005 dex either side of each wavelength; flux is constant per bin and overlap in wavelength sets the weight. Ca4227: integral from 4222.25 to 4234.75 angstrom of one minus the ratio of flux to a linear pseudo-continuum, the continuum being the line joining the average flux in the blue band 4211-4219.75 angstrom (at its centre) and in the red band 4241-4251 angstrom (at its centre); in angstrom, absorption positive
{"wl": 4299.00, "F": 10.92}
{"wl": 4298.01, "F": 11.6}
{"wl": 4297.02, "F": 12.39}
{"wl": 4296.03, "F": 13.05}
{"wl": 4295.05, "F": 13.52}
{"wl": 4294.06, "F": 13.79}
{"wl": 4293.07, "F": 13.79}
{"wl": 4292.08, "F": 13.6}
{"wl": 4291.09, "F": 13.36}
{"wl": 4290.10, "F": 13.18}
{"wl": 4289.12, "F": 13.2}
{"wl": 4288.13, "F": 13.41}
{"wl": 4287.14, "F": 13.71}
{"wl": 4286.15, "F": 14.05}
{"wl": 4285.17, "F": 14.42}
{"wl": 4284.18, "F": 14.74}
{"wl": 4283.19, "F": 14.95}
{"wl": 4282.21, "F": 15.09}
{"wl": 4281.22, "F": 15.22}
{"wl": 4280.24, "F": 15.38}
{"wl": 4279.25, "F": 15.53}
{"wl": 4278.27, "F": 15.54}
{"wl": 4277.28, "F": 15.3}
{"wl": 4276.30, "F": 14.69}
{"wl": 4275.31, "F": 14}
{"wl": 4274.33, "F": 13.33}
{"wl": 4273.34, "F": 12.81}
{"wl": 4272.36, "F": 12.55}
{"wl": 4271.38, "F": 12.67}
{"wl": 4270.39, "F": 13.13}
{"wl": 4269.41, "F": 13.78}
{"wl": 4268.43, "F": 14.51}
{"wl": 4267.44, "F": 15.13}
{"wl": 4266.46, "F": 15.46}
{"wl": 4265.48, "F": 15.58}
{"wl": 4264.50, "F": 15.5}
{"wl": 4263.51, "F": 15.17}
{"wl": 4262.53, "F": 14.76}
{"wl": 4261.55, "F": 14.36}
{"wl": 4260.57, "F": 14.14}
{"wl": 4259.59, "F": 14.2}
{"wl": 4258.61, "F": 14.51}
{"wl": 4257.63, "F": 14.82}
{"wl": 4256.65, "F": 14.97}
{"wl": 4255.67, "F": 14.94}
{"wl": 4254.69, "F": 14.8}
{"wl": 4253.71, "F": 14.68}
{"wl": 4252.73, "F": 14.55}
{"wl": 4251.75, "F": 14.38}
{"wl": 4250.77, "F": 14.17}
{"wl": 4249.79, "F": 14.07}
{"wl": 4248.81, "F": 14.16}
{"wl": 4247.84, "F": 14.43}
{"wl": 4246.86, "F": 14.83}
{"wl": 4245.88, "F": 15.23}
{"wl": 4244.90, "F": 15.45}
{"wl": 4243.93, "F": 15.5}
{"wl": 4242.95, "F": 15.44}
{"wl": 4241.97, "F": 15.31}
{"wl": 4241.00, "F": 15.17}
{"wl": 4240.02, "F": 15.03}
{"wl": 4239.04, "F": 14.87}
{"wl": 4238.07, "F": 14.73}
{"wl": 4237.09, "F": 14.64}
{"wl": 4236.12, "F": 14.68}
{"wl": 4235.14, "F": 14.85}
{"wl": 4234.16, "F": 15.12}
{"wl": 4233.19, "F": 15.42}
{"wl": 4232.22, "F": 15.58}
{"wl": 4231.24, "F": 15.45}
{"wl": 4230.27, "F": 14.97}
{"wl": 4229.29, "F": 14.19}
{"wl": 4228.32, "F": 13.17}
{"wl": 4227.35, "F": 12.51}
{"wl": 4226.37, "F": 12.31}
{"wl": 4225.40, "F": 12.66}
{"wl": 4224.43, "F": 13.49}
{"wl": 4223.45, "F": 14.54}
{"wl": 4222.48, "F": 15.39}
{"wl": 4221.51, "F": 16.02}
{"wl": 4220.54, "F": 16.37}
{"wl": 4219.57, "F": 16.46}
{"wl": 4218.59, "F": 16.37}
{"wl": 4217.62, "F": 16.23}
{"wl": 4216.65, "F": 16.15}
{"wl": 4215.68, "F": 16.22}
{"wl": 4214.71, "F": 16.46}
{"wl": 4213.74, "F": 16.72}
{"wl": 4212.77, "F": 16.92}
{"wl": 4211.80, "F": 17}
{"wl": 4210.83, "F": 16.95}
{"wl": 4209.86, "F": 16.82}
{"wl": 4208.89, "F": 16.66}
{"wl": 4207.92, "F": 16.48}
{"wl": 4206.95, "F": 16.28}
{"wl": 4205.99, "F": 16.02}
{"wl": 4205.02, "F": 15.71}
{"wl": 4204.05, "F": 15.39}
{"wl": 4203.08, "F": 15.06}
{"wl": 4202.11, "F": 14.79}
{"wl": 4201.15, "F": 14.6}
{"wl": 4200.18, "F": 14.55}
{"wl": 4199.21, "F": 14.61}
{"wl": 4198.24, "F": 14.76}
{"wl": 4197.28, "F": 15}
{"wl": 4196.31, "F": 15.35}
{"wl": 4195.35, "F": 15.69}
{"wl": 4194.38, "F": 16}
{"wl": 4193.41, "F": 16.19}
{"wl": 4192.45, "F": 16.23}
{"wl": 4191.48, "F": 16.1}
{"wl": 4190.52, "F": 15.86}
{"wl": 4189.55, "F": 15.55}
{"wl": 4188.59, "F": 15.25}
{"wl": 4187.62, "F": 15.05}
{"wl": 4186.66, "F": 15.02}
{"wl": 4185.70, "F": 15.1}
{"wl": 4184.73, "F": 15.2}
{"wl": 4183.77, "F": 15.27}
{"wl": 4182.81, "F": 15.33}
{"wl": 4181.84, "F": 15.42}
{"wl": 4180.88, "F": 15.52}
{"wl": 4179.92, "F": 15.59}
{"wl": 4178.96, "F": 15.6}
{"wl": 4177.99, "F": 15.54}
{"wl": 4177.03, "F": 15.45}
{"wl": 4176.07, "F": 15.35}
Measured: 1.3 angstrom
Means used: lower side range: 16.5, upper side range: 14.9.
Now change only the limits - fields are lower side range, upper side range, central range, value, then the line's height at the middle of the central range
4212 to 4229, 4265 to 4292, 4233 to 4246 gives -0.2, 14.9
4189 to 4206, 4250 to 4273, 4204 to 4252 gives -1.0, 14.9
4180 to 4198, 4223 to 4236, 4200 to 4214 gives -1.0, 14.9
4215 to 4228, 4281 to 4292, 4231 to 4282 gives -0.7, 14.5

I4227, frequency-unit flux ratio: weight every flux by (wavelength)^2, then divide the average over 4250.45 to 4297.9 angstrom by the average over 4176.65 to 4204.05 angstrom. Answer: 0.97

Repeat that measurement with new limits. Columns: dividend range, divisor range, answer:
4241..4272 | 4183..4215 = 0.96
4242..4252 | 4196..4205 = 1.01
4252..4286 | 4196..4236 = 0.97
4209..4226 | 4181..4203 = 1.05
